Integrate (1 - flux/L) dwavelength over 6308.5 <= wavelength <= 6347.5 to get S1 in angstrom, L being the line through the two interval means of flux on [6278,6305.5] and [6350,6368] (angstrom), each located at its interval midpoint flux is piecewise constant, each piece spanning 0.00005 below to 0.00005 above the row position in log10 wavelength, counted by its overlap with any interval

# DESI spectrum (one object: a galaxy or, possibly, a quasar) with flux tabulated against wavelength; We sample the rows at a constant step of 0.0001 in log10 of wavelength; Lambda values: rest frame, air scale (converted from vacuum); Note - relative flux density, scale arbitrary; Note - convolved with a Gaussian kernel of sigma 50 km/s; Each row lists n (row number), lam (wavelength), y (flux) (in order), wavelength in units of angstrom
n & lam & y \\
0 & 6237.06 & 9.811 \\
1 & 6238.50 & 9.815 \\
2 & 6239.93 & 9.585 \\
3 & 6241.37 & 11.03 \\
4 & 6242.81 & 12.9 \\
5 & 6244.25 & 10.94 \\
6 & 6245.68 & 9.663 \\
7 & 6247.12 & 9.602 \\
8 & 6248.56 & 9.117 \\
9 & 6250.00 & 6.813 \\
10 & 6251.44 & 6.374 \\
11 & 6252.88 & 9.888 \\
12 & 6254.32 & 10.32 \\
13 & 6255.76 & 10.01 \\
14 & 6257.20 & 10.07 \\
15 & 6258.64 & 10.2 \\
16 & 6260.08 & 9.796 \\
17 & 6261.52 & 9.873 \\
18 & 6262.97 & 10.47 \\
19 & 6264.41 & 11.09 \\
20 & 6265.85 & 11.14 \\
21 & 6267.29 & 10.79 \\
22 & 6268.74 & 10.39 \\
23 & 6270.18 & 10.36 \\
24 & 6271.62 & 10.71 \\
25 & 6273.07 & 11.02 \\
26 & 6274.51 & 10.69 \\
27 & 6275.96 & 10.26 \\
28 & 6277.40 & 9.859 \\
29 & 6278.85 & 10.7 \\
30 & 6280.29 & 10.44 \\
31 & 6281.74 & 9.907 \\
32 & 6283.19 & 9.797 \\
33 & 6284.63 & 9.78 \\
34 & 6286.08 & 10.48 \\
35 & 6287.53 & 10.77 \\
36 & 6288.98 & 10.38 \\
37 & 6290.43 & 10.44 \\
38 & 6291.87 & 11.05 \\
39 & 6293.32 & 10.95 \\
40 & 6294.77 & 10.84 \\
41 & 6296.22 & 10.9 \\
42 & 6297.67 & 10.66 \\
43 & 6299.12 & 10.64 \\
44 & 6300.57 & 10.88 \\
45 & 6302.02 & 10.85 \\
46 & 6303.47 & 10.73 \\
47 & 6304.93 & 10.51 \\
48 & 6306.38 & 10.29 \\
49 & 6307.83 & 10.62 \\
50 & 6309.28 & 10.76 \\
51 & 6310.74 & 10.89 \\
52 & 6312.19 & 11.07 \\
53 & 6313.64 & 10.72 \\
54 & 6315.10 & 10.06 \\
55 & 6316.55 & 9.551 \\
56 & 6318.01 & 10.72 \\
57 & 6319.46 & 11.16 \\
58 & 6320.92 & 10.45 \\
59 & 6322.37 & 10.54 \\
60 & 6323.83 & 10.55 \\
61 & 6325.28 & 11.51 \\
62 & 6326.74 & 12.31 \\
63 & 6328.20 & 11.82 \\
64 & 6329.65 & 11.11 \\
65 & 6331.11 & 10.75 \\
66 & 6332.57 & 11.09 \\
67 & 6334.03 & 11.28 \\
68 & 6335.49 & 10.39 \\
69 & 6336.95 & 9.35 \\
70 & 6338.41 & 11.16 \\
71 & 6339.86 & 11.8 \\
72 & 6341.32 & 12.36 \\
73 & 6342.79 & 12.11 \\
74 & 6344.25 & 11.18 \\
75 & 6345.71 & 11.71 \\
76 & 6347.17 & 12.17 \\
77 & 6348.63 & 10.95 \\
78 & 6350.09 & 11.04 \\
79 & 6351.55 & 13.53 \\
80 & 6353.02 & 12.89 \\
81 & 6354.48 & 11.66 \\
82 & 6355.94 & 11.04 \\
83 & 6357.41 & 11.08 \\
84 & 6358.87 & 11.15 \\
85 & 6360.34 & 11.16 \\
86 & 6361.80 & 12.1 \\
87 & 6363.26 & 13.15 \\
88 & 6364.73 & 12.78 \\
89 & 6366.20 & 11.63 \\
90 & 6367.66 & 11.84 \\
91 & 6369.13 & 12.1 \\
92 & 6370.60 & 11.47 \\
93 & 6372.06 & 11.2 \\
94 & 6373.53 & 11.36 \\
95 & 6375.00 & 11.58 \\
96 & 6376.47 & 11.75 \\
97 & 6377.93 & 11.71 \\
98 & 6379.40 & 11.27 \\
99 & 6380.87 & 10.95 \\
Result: 0.9 angstrom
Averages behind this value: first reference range 10.6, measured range 11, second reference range 12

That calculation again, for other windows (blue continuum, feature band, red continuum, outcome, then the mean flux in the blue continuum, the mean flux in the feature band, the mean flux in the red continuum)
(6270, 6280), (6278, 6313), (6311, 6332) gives 0.3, 10.5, 10.6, 10.9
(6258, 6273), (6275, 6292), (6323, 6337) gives 0.6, 10.5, 10.3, 11.1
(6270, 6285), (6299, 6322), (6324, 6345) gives 0.6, 10.3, 10.6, 11.3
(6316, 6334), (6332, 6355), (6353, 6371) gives -0.3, 11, 11.5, 11.8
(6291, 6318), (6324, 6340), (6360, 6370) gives 0.3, 10.7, 11.1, 12.1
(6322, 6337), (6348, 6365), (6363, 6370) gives 0.1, 11.1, 11.9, 12.2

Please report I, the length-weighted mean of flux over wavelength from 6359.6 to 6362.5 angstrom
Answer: 11.6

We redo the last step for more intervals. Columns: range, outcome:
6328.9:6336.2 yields 10.9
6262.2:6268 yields 10.9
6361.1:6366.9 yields 12.4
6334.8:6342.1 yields 11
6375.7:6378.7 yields 11.7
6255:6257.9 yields 10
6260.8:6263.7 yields 10.2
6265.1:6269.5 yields 10.8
